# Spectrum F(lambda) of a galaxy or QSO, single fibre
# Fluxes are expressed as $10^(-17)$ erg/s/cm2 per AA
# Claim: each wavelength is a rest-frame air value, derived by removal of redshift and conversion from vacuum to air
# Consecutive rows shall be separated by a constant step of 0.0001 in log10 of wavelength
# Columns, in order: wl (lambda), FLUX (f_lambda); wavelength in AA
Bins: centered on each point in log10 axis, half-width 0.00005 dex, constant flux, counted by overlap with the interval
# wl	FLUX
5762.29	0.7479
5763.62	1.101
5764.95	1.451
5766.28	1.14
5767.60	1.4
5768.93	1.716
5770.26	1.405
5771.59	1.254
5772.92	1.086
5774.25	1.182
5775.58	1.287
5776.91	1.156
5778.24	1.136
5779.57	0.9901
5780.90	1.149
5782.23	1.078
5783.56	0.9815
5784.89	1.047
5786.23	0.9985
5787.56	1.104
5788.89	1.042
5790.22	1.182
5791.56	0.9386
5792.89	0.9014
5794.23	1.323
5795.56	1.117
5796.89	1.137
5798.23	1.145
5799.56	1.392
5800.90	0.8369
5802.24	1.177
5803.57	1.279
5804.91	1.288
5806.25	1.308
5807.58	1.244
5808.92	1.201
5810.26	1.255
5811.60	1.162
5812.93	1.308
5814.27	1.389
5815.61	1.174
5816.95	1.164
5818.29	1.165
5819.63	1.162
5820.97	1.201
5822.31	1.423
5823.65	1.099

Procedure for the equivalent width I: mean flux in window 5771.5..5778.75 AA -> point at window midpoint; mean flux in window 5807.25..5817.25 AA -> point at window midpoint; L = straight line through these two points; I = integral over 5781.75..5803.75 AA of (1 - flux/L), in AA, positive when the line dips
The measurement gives 2.1 AA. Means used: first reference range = 1.18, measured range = 1.1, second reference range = 1.24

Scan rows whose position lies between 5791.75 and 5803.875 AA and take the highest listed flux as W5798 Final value 1.392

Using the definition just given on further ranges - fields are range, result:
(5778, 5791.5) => 1.182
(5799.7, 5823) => 1.423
